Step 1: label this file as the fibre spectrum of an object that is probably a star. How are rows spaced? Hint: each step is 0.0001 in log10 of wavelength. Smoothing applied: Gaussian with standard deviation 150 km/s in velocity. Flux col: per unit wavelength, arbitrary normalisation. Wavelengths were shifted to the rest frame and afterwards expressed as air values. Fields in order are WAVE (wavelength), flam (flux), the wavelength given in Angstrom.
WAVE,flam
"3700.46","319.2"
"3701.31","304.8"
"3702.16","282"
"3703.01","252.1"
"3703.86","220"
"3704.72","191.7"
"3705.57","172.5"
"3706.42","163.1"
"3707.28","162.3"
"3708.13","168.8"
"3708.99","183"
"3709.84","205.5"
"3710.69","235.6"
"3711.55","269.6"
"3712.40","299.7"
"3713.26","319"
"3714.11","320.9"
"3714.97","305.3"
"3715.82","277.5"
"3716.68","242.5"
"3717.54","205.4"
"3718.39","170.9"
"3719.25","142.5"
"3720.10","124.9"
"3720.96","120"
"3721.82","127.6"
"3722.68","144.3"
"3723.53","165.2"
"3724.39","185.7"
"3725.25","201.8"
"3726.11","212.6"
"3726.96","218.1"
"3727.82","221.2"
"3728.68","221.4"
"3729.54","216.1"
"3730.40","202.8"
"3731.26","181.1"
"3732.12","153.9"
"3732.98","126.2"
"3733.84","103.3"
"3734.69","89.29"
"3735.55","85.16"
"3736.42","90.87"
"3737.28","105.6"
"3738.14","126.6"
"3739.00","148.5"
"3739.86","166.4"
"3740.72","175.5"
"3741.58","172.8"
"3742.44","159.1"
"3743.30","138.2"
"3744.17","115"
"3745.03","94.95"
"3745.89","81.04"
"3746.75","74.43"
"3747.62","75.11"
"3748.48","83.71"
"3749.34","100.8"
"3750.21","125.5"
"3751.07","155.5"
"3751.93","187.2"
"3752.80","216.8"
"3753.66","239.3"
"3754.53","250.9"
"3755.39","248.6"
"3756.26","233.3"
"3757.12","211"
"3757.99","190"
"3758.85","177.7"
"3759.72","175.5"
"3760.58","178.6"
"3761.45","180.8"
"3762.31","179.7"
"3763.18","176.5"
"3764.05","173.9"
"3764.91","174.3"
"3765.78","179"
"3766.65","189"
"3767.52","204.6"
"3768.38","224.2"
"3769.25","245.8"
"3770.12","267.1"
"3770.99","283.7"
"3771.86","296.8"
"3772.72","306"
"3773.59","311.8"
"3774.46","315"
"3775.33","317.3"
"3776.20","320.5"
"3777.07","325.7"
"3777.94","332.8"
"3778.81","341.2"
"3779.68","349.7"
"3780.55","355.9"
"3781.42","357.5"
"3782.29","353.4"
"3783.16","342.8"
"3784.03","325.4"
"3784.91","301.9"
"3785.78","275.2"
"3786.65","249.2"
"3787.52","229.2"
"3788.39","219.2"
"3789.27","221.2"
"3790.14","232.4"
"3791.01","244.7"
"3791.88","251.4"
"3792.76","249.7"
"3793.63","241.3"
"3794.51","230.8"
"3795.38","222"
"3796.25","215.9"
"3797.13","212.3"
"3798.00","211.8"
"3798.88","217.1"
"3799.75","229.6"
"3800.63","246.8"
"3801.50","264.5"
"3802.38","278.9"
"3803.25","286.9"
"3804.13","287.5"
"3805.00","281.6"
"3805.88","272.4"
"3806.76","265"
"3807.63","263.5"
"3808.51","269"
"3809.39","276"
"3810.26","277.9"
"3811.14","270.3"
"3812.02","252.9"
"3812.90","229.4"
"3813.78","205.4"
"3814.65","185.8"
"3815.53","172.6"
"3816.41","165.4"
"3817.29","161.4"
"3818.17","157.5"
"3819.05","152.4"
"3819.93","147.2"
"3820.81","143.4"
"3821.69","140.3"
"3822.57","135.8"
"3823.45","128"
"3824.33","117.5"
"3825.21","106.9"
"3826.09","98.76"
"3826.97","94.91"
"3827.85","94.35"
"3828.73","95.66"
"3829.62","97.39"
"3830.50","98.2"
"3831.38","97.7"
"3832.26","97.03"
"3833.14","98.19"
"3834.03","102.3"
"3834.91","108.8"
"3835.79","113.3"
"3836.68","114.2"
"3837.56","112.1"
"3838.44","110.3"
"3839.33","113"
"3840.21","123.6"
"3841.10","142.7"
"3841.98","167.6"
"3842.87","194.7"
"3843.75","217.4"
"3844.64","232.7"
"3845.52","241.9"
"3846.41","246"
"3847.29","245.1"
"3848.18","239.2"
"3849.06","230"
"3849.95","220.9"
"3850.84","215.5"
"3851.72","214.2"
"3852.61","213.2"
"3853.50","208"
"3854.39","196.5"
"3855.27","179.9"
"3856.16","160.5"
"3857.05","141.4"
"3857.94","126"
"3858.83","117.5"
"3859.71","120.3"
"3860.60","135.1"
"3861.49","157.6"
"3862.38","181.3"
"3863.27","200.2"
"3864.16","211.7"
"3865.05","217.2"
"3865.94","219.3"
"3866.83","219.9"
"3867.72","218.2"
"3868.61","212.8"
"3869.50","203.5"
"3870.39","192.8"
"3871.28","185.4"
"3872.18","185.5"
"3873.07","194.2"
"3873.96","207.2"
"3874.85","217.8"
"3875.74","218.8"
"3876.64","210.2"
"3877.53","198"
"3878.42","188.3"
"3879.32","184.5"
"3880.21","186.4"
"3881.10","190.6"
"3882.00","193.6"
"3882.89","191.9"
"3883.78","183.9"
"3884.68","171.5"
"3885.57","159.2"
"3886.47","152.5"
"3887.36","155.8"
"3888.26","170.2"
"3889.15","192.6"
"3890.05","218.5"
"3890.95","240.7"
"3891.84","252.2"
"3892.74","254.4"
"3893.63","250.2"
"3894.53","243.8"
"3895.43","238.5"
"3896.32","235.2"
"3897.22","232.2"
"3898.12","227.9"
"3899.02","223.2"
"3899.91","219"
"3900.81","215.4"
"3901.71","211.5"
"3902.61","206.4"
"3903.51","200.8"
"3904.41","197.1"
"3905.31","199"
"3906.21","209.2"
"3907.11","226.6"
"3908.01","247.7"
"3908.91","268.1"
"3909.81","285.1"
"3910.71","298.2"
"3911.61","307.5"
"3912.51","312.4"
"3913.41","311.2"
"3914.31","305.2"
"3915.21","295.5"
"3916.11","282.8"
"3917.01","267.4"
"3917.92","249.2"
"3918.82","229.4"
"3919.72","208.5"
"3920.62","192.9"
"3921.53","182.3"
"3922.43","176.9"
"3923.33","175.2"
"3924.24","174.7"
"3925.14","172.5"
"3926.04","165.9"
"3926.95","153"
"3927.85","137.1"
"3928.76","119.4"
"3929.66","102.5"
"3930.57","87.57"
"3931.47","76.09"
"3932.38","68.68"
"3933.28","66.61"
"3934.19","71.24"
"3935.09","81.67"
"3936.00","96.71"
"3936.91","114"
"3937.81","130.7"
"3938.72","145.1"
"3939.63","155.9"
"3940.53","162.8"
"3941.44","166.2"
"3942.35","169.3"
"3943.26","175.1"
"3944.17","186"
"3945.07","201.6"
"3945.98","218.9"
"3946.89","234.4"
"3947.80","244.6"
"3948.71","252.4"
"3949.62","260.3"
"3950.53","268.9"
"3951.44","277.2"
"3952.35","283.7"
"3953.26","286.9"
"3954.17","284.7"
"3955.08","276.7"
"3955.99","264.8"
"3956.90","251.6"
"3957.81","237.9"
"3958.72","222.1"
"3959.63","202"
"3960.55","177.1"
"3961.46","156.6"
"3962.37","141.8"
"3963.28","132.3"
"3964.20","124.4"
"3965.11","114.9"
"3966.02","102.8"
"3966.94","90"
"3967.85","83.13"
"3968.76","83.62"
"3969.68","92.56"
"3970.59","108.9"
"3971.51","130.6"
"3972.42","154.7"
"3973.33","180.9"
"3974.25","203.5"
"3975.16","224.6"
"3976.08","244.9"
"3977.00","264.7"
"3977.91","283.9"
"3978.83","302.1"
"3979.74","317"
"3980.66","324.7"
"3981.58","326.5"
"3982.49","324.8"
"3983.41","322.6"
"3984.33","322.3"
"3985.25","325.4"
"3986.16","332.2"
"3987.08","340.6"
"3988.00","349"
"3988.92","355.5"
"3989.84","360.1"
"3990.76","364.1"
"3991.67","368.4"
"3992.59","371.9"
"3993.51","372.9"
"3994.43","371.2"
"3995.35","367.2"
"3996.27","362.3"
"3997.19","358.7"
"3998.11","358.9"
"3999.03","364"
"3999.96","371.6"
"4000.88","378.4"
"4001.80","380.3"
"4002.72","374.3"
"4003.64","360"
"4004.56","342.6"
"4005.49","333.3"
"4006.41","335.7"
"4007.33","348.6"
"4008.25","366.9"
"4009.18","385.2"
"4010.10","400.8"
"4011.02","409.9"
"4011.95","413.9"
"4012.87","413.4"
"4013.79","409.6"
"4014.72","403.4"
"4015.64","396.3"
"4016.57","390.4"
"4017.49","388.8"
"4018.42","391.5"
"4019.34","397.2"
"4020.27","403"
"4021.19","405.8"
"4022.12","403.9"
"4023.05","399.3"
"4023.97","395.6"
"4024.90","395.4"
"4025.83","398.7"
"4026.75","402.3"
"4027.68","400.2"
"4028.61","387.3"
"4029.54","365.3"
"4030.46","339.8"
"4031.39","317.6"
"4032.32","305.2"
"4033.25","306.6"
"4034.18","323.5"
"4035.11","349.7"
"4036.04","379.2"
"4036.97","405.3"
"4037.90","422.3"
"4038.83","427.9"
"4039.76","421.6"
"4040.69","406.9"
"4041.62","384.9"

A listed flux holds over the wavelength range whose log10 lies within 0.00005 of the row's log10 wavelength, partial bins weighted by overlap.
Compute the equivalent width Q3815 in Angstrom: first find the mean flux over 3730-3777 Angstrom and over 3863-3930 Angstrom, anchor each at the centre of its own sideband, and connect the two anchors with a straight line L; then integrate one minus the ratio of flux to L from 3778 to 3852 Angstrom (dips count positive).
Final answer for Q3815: -5.0 Angstrom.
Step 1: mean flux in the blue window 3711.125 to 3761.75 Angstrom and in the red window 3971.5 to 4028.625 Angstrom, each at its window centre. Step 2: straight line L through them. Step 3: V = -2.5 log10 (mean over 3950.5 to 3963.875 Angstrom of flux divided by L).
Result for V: 0.37 mag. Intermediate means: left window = 175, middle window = 229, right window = 351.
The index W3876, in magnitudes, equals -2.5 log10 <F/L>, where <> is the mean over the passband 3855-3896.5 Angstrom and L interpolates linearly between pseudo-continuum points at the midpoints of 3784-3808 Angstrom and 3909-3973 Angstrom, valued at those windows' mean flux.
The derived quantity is 0.11 mag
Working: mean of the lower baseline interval 250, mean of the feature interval 193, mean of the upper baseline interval 186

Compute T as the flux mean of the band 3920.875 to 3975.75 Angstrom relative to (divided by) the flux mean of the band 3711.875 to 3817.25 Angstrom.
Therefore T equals 0.77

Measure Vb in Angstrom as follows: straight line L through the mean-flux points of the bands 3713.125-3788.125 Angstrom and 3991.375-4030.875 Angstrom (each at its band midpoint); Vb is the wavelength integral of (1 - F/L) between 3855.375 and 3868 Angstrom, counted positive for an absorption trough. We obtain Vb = 4.9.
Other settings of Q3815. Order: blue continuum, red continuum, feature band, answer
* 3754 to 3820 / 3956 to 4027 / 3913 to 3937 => 9.77 Angstrom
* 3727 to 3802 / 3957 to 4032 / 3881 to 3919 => 5.57 Angstrom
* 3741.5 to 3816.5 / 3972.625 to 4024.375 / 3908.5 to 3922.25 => 1.88 Angstrom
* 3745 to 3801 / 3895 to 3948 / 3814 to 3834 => 8.45 Angstrom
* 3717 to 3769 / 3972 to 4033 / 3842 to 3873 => 6.26 Angstrom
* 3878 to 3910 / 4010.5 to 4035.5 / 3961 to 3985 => 8.99 Angstrom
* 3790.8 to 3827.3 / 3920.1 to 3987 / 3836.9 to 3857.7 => 1.78 Angstrom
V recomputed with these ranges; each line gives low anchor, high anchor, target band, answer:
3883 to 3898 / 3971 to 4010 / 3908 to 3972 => 0.360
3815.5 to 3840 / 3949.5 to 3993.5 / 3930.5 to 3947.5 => 0.480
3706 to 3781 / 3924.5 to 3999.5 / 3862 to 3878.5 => 0.038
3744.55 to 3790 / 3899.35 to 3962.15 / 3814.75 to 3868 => 0.345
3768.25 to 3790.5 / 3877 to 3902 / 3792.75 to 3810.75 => 0.106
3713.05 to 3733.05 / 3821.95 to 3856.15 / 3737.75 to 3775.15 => -0.009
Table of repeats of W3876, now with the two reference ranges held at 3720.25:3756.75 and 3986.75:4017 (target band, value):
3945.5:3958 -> 0.26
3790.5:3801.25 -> -0.15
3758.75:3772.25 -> -0.16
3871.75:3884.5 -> 0.35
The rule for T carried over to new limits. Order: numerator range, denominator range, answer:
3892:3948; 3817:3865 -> 1.28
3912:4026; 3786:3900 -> 1.35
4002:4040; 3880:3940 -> 1.94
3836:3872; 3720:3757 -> 1.18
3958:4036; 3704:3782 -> 1.55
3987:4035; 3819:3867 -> 2.38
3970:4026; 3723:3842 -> 1.74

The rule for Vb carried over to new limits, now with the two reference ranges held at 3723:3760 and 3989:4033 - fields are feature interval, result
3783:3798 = -3.7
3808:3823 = 1.5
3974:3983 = 1.7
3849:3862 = 4.0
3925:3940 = 9.6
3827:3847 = 8.5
